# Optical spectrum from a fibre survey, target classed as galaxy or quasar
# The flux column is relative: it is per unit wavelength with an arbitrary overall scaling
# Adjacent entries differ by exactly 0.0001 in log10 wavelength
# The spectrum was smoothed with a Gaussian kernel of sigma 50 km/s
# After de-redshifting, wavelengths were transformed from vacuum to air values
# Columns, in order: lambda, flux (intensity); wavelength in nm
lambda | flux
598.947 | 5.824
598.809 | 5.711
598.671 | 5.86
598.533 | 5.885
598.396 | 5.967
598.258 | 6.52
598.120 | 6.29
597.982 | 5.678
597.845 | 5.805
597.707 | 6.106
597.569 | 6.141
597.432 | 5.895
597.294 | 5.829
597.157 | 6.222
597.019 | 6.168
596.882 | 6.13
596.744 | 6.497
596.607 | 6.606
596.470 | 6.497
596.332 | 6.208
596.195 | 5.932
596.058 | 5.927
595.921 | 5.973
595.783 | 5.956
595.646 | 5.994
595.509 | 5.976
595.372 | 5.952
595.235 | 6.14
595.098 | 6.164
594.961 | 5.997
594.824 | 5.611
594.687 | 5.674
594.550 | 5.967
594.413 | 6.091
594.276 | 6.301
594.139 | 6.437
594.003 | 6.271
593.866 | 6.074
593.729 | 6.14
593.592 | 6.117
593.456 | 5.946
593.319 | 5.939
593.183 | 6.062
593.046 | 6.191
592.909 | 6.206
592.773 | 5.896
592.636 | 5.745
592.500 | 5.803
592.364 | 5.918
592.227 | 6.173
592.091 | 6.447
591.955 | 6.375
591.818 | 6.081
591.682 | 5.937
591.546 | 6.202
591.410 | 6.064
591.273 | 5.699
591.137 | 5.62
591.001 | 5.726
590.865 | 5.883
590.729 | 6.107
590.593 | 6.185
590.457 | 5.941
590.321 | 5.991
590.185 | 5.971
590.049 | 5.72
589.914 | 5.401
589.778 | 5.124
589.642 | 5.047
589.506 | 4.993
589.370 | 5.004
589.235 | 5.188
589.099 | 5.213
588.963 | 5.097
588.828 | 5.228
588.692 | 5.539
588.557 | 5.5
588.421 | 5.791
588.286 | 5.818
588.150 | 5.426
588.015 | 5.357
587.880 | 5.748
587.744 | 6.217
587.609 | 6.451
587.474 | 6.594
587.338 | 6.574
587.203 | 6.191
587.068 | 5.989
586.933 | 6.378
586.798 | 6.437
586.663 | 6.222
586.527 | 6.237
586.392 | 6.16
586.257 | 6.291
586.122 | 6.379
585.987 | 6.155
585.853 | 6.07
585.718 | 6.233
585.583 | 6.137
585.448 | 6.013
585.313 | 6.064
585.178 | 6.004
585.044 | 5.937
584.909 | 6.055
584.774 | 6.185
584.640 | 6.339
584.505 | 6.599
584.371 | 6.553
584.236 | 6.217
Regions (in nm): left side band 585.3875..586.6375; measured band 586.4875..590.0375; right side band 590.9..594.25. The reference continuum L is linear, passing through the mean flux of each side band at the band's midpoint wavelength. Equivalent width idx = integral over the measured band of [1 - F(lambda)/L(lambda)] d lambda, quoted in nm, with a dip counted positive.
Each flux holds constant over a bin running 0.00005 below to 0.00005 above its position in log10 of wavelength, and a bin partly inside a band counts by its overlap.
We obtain 0.24 nm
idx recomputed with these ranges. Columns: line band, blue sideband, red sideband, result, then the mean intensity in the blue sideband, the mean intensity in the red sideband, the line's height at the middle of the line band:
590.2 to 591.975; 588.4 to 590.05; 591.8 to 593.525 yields -0.09 nm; 5.26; 6.06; 5.7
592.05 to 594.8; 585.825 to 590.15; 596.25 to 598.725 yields -0.03 nm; 5.8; 6.13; 5.99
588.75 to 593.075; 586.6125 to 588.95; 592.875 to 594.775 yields 0.20 nm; 5.95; 6.09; 6.02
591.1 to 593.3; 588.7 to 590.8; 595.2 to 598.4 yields -0.13 nm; 5.48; 6.1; 5.7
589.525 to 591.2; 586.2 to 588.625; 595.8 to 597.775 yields 0.11 nm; 6.08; 6.15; 6.1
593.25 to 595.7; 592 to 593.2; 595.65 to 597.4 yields 0.02 nm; 6.05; 6.15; 6.1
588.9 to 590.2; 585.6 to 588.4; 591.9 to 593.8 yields 0.18 nm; 6.14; 6.07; 6.11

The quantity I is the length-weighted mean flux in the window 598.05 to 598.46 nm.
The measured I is 6.25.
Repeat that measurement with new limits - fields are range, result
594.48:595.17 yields 5.88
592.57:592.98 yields 5.94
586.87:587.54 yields 6.34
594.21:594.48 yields 6.19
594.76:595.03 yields 5.81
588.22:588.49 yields 5.8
